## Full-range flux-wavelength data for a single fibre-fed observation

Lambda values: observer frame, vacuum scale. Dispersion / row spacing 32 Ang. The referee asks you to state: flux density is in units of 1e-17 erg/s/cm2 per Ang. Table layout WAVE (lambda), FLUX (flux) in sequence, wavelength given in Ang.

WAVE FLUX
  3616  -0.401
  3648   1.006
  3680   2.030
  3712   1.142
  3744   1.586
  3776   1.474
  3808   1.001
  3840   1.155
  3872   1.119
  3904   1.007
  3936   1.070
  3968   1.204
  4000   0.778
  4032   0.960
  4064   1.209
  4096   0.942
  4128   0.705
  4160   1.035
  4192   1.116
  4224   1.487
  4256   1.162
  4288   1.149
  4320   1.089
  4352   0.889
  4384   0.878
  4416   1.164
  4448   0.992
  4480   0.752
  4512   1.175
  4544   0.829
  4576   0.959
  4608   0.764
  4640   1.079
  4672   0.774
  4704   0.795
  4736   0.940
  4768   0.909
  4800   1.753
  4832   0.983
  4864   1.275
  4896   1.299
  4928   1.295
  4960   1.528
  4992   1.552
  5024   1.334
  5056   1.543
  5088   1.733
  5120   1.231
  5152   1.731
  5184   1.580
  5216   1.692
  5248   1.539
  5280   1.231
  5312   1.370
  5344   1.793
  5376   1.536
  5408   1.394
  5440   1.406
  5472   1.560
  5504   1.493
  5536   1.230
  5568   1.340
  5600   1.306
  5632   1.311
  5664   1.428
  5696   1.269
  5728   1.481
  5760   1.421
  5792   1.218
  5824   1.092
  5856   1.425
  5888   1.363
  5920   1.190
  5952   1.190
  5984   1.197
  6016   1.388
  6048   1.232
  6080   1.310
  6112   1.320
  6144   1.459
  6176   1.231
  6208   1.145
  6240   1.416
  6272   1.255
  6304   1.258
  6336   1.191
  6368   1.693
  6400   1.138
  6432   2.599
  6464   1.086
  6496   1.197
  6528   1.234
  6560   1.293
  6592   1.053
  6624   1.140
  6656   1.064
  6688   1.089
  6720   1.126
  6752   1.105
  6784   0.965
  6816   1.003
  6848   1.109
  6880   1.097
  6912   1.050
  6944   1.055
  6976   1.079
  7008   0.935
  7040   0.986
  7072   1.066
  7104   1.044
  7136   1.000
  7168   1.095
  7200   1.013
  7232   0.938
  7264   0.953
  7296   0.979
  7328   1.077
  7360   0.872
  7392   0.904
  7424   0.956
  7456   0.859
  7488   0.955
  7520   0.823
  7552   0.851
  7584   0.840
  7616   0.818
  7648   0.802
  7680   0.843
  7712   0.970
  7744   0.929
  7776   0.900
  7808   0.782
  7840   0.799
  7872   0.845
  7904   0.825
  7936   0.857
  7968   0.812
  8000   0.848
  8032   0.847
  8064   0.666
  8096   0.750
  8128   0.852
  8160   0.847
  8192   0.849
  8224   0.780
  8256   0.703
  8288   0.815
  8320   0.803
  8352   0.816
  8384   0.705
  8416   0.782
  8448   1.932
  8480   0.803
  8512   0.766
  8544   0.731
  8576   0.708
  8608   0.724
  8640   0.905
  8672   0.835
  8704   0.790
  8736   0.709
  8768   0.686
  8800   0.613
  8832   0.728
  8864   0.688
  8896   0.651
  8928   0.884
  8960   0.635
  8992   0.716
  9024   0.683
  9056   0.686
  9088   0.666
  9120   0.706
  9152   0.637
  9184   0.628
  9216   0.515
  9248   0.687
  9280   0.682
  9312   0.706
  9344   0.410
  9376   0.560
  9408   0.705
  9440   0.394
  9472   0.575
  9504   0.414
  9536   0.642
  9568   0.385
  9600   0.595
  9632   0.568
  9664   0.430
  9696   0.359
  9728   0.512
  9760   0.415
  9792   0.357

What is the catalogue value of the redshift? 0.286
